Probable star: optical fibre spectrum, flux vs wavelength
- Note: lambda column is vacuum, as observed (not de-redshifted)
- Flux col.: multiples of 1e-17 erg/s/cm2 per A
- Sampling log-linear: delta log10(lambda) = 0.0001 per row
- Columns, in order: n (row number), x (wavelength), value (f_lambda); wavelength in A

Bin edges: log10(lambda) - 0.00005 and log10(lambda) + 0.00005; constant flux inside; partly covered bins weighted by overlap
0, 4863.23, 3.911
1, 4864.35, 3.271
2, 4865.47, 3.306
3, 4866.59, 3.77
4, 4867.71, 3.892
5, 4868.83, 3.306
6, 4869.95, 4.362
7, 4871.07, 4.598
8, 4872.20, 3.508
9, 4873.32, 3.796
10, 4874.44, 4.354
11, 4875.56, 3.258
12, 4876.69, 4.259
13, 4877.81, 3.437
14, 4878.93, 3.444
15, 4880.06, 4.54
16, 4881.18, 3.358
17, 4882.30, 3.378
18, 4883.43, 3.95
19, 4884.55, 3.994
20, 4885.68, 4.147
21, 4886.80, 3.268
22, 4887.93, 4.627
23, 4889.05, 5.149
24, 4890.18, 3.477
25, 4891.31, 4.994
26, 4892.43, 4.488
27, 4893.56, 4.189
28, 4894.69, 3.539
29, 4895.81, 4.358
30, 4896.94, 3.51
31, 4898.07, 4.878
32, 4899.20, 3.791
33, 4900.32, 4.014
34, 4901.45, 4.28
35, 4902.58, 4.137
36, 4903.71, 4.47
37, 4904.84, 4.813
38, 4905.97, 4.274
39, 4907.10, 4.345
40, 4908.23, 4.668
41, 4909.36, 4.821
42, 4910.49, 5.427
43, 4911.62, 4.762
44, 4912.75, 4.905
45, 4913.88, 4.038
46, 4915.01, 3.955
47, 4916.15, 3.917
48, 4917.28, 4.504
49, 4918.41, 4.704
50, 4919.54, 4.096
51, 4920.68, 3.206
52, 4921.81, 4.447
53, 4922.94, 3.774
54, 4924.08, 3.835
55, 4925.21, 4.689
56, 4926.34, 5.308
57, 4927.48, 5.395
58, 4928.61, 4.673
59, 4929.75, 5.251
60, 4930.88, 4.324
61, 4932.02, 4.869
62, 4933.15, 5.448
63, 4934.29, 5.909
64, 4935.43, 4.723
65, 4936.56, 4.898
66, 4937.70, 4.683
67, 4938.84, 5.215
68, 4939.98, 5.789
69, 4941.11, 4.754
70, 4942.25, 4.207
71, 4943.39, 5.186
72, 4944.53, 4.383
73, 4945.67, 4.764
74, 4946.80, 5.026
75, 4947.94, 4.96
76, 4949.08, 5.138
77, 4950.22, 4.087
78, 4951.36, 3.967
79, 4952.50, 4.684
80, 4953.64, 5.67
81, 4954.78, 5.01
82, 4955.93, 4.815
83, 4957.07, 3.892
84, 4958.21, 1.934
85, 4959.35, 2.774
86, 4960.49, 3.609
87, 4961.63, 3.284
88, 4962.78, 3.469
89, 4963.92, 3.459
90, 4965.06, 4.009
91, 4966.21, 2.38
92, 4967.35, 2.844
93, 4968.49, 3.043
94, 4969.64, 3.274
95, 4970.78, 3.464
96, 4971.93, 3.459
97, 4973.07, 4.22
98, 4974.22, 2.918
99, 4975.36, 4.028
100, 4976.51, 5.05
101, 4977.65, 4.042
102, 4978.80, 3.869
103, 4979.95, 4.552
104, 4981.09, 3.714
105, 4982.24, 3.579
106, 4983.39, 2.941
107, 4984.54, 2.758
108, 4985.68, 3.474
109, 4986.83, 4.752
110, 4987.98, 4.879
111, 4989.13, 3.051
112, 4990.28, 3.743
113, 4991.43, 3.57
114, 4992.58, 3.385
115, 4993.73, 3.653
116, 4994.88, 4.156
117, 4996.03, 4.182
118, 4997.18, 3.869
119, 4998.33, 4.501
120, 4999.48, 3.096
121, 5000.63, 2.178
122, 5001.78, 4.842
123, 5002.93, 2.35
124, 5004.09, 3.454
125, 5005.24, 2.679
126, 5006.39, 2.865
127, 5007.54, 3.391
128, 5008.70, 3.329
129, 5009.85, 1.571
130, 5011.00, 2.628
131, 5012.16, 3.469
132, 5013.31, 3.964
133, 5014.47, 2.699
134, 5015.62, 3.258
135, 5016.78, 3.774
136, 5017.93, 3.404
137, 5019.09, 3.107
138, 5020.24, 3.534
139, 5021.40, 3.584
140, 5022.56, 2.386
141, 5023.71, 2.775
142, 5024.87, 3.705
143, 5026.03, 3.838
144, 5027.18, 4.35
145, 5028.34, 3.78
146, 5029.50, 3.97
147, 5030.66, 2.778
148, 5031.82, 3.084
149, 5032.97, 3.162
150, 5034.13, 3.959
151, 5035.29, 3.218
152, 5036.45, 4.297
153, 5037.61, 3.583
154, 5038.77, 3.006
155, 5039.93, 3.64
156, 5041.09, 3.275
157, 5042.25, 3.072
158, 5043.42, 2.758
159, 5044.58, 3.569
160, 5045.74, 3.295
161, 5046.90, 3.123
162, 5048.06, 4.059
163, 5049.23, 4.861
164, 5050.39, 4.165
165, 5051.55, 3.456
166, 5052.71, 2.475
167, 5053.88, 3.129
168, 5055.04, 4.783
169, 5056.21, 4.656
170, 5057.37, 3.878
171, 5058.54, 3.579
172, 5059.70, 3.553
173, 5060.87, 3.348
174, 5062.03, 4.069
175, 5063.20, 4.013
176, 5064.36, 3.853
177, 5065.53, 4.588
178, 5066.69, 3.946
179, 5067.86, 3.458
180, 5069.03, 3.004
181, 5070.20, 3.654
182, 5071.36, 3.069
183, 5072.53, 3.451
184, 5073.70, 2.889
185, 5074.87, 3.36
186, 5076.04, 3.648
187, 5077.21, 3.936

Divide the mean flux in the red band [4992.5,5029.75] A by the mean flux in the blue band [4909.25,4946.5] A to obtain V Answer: 0.72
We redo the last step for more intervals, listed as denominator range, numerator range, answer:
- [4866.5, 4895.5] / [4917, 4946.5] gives 1.19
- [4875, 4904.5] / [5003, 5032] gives 0.80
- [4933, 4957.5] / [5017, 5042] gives 0.71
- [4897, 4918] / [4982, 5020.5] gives 0.77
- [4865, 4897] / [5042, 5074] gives 0.92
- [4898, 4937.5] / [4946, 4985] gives 0.84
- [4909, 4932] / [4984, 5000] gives 0.84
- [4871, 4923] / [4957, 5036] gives 0.83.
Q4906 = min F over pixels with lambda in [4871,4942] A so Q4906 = 3.206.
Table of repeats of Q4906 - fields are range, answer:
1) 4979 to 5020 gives 1.571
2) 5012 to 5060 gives 2.386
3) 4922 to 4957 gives 3.774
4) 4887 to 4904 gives 3.477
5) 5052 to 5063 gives 2.475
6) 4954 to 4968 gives 1.934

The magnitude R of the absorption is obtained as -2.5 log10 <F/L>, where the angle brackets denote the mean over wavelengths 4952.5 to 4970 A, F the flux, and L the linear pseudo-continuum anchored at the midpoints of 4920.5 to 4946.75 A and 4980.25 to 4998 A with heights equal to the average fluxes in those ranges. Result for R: 0.19 mag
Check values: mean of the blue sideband 4.8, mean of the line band 3.6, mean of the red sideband 3.74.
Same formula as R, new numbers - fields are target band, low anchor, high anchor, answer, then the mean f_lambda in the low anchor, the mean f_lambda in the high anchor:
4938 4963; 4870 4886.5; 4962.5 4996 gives -0.18 mag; 3.86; 3.66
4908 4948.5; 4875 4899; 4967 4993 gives -0.22 mag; 4.01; 3.69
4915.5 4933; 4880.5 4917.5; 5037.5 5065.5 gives -0.08 mag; 4.25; 3.65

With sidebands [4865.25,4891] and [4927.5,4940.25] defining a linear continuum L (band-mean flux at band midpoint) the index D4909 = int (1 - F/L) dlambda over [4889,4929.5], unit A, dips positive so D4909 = 1.4 A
